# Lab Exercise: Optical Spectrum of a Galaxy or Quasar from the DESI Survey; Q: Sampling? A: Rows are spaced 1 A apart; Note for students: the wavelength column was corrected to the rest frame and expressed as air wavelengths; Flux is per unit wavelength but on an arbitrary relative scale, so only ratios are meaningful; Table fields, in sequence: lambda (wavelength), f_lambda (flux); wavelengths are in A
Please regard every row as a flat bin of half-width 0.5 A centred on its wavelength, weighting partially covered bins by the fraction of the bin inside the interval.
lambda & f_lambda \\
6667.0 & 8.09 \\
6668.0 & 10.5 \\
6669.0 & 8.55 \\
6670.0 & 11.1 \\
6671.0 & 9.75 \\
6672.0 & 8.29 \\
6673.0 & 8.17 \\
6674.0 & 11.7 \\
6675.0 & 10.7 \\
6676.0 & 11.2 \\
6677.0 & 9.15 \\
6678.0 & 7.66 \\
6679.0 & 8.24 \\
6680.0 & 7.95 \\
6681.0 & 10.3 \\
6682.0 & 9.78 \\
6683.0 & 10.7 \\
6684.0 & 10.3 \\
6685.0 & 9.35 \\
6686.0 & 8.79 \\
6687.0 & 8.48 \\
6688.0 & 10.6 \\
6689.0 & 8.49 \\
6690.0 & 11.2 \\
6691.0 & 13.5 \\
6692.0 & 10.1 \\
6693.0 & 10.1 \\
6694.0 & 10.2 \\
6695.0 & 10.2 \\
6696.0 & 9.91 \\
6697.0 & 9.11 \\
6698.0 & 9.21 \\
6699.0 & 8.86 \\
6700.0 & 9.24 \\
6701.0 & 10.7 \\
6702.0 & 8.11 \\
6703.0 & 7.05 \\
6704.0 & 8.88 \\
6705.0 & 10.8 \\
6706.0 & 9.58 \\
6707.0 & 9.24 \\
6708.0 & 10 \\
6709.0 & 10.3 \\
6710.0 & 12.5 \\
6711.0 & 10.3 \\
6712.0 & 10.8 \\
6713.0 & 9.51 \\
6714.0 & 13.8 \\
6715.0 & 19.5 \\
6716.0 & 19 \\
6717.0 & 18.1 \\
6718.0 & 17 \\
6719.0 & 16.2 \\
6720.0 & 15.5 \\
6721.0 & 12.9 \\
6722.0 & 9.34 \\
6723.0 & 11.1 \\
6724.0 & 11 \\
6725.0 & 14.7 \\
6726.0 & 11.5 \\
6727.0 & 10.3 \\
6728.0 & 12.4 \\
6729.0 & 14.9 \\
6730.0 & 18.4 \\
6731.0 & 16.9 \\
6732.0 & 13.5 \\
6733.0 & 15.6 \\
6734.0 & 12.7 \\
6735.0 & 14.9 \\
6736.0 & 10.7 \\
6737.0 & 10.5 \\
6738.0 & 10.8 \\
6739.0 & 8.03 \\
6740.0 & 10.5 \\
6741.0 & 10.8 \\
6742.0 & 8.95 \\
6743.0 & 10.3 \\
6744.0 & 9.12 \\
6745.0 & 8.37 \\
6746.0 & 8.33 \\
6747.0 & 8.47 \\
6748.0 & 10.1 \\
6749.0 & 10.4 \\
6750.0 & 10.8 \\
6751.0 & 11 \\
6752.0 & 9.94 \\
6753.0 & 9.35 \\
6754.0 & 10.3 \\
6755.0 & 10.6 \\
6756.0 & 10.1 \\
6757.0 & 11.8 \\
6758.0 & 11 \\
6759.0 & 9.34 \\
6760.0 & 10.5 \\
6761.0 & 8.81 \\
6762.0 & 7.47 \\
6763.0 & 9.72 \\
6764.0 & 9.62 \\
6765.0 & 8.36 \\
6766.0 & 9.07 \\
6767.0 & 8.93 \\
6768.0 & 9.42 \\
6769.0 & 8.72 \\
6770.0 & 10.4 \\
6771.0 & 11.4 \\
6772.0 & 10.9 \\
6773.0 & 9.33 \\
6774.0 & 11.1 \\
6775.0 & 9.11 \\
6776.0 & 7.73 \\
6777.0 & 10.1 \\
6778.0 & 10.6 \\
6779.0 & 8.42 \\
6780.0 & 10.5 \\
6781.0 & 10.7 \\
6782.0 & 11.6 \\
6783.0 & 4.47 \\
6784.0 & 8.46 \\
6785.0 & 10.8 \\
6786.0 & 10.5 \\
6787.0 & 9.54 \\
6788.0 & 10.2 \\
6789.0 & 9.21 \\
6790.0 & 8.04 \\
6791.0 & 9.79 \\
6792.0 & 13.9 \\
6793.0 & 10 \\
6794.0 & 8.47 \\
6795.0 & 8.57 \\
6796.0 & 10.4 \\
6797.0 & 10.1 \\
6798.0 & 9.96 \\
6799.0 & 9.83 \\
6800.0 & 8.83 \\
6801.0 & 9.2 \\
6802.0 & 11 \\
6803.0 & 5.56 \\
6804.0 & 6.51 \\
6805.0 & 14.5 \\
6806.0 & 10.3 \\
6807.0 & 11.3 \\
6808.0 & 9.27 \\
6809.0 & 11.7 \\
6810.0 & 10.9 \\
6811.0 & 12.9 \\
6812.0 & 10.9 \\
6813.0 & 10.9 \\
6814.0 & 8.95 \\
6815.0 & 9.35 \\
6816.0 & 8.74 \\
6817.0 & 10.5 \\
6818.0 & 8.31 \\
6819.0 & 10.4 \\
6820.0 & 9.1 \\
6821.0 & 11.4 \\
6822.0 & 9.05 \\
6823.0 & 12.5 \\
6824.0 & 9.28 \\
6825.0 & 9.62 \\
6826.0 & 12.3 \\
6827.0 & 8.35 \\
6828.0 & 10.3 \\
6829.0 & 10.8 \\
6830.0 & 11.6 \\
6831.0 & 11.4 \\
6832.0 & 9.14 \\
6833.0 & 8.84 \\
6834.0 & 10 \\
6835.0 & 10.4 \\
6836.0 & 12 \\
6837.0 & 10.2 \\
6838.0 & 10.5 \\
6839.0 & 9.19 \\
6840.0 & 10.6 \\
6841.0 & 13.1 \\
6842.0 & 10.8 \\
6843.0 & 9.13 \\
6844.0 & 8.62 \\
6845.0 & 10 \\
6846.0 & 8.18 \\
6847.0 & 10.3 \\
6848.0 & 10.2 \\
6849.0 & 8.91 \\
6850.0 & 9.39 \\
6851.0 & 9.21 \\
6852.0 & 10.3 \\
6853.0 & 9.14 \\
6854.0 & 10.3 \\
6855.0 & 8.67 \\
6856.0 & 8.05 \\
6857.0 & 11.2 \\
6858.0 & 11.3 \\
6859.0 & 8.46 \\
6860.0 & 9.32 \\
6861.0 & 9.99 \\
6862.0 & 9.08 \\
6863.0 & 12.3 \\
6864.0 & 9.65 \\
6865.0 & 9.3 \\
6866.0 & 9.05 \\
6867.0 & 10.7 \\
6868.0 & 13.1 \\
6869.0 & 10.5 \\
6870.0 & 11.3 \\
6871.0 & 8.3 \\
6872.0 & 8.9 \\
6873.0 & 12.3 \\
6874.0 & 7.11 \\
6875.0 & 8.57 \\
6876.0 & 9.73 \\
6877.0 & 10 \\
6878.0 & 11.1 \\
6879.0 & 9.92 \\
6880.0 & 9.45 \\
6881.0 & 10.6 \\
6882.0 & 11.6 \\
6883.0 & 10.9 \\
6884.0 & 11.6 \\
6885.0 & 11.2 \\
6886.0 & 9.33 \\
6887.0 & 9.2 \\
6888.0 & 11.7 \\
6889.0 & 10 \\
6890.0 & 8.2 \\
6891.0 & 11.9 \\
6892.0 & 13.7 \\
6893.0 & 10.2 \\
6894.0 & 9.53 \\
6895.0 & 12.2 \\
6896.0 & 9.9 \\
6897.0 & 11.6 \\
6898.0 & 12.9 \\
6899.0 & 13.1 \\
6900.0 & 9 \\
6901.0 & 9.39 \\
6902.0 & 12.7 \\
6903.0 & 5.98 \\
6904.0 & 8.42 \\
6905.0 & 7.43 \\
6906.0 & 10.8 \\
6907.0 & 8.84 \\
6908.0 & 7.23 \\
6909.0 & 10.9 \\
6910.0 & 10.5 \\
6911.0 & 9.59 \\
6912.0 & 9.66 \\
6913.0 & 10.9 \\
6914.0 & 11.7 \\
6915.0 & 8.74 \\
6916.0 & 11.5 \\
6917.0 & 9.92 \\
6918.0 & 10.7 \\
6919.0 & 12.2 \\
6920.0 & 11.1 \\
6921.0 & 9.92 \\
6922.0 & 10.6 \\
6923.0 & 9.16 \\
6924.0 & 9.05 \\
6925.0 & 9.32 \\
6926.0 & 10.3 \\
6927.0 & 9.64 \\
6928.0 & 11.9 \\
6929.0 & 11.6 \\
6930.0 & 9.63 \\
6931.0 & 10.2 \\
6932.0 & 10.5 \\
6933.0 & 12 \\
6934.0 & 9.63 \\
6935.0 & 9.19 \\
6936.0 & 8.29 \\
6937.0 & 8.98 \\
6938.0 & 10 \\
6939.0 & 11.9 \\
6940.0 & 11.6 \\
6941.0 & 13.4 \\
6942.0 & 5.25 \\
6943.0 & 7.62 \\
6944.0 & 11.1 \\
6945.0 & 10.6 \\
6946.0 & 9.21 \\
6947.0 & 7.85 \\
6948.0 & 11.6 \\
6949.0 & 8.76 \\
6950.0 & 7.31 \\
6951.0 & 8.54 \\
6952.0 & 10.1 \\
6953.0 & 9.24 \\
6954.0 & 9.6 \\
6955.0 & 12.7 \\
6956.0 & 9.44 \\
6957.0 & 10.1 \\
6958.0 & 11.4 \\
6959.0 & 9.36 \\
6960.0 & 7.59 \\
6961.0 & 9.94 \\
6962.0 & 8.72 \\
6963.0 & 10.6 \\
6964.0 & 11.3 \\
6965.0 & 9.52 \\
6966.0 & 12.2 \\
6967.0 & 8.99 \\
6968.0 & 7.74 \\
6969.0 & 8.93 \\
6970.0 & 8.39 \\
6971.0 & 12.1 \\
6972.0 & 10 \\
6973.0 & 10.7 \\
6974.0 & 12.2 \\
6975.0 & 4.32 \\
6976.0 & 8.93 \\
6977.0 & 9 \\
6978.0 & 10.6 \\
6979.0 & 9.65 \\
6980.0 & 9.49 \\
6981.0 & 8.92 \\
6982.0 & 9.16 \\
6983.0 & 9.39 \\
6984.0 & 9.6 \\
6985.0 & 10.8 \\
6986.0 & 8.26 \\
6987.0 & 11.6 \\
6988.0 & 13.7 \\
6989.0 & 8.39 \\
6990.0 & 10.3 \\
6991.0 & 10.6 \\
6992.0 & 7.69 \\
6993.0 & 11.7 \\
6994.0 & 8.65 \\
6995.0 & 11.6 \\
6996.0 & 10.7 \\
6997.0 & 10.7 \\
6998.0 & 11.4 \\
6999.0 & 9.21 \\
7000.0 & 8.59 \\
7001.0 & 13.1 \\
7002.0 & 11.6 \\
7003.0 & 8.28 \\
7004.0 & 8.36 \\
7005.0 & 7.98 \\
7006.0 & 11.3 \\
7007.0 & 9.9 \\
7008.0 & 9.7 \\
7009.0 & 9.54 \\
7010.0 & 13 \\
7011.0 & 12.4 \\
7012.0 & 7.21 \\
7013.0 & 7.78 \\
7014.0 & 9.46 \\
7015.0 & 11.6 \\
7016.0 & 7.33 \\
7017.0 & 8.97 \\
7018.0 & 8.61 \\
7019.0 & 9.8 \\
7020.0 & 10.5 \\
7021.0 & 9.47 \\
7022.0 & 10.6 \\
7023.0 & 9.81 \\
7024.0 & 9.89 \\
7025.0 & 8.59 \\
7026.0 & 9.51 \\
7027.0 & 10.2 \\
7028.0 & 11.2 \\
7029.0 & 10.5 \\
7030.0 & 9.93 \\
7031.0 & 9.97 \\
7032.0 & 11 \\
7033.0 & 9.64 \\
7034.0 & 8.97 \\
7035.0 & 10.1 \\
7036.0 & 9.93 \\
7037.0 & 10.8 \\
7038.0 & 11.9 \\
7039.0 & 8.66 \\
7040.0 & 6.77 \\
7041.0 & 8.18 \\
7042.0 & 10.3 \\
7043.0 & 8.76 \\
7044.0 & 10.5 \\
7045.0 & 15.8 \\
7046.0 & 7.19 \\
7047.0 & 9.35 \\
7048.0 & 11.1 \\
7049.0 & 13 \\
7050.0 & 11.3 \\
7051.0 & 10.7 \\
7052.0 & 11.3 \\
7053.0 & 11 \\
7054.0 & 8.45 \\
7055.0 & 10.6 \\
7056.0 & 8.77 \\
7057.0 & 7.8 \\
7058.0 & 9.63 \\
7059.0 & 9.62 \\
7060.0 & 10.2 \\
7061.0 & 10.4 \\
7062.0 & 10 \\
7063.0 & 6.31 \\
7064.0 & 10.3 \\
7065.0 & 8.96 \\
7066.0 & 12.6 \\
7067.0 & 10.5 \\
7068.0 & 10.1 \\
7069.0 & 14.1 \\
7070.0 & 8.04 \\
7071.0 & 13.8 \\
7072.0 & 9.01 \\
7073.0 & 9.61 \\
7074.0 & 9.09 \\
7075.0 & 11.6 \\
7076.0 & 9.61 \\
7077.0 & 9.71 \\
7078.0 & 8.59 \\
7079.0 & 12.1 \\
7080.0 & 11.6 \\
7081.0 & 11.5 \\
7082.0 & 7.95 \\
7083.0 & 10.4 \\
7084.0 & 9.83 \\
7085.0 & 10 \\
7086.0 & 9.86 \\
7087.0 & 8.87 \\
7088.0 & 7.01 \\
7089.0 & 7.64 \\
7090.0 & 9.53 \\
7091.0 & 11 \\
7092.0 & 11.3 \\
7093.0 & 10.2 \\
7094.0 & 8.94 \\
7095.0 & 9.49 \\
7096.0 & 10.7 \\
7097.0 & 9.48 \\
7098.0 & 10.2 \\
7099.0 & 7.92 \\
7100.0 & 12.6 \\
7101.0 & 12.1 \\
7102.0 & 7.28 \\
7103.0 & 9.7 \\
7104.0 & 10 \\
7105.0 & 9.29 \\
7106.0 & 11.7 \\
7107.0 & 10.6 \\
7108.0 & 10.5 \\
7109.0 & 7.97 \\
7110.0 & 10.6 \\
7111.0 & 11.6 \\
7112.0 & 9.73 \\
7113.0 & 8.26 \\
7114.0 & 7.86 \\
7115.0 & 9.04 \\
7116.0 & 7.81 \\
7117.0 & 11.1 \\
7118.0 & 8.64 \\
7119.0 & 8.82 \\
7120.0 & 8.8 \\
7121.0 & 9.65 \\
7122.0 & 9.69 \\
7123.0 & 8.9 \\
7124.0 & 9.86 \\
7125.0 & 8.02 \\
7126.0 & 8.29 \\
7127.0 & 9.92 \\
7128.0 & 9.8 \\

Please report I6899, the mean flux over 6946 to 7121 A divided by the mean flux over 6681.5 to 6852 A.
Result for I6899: 0.94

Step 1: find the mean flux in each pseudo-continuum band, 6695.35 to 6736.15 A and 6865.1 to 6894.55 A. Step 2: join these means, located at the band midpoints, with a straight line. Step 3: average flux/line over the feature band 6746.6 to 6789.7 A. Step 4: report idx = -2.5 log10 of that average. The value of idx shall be 0.20 mag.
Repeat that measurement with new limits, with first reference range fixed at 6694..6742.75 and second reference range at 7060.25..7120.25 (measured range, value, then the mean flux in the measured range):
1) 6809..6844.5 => 0.103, 10.3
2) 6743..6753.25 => 0.217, 9.63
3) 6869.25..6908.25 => 0.084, 10.2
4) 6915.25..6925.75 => 0.052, 10.3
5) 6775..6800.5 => 0.198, 9.62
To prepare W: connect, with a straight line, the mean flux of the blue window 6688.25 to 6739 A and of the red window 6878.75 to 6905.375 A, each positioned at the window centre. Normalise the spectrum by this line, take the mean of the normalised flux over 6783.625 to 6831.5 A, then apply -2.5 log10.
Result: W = 0.11 mag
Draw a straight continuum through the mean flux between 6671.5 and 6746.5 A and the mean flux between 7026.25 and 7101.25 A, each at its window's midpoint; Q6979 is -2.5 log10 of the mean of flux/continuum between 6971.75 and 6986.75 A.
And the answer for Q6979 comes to 0.10 mag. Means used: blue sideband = 11.1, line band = 9.43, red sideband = 10.1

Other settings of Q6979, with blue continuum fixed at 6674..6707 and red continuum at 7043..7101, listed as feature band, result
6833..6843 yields -0.08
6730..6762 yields -0.11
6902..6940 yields -0.01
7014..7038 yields 0.02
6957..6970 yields 0.04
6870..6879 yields 0.03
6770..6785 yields 0.01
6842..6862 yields 0.04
